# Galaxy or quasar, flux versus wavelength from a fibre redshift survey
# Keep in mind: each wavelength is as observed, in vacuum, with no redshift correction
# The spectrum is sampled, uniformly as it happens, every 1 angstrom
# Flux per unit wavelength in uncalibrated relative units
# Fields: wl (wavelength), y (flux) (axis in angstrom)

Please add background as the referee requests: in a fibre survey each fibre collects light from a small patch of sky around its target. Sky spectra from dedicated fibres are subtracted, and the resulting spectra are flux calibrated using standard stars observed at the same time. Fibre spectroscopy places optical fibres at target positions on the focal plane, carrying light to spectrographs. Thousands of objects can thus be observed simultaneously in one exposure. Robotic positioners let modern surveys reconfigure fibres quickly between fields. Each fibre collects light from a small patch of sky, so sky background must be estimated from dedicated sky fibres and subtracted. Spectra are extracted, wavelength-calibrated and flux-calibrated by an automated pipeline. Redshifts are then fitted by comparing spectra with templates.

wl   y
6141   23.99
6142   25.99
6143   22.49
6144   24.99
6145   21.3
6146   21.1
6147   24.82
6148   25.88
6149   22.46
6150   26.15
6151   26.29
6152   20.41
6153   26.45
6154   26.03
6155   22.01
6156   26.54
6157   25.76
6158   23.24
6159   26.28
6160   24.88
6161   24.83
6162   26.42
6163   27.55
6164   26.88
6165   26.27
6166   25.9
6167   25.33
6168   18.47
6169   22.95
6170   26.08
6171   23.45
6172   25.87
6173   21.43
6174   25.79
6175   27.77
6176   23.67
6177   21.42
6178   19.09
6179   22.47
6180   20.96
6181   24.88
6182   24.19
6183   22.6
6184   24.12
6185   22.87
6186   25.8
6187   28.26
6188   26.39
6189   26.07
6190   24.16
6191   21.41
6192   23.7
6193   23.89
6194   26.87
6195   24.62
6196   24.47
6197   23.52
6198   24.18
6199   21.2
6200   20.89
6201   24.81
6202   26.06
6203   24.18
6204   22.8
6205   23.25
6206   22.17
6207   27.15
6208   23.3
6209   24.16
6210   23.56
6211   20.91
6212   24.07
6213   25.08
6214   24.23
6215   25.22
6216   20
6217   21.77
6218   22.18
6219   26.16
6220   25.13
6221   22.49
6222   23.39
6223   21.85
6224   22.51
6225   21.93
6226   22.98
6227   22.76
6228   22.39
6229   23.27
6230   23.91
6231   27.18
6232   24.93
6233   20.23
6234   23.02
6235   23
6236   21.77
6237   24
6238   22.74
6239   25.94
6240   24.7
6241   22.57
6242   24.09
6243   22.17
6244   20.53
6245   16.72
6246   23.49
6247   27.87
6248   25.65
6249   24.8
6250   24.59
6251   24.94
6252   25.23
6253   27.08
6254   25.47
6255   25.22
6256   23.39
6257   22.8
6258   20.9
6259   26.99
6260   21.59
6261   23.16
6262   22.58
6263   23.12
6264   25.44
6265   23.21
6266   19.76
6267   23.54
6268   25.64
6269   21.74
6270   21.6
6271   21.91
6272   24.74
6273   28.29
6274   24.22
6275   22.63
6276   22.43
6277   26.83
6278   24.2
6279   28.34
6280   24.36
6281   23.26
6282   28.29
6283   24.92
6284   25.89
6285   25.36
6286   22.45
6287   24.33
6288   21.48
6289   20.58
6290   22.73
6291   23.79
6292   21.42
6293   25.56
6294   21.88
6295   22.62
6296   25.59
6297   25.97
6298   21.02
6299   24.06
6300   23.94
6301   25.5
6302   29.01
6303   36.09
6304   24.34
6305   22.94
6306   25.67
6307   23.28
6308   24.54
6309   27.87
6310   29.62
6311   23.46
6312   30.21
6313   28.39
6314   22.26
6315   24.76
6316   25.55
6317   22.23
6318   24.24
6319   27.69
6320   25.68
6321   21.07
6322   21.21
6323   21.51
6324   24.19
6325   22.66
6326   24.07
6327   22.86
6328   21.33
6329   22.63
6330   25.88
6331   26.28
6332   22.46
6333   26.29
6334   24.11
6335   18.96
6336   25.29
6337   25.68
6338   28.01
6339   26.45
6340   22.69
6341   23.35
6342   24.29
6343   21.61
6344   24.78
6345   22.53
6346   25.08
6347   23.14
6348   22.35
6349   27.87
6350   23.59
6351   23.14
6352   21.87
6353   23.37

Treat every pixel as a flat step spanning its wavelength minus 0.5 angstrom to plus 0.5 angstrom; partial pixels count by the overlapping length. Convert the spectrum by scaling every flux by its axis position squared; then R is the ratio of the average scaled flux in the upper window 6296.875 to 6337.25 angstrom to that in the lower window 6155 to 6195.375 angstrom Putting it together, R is 1.1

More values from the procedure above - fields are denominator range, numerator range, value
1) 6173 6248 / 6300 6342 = 1.09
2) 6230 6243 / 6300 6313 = 1.16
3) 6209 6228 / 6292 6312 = 1.13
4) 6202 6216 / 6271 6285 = 1.08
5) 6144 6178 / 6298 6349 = 1.06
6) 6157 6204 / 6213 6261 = 0.99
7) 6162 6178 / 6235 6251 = 0.98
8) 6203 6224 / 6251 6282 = 1.04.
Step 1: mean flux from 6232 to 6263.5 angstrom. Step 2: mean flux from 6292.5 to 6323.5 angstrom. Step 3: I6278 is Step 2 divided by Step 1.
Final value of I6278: 1.1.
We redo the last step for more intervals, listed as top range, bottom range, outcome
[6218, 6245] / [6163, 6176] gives 0.94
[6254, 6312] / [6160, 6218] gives 1.02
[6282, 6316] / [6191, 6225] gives 1.06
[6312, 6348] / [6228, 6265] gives 1.01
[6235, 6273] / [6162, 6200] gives 0.98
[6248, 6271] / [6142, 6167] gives 0.96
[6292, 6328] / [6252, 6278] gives 1.04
